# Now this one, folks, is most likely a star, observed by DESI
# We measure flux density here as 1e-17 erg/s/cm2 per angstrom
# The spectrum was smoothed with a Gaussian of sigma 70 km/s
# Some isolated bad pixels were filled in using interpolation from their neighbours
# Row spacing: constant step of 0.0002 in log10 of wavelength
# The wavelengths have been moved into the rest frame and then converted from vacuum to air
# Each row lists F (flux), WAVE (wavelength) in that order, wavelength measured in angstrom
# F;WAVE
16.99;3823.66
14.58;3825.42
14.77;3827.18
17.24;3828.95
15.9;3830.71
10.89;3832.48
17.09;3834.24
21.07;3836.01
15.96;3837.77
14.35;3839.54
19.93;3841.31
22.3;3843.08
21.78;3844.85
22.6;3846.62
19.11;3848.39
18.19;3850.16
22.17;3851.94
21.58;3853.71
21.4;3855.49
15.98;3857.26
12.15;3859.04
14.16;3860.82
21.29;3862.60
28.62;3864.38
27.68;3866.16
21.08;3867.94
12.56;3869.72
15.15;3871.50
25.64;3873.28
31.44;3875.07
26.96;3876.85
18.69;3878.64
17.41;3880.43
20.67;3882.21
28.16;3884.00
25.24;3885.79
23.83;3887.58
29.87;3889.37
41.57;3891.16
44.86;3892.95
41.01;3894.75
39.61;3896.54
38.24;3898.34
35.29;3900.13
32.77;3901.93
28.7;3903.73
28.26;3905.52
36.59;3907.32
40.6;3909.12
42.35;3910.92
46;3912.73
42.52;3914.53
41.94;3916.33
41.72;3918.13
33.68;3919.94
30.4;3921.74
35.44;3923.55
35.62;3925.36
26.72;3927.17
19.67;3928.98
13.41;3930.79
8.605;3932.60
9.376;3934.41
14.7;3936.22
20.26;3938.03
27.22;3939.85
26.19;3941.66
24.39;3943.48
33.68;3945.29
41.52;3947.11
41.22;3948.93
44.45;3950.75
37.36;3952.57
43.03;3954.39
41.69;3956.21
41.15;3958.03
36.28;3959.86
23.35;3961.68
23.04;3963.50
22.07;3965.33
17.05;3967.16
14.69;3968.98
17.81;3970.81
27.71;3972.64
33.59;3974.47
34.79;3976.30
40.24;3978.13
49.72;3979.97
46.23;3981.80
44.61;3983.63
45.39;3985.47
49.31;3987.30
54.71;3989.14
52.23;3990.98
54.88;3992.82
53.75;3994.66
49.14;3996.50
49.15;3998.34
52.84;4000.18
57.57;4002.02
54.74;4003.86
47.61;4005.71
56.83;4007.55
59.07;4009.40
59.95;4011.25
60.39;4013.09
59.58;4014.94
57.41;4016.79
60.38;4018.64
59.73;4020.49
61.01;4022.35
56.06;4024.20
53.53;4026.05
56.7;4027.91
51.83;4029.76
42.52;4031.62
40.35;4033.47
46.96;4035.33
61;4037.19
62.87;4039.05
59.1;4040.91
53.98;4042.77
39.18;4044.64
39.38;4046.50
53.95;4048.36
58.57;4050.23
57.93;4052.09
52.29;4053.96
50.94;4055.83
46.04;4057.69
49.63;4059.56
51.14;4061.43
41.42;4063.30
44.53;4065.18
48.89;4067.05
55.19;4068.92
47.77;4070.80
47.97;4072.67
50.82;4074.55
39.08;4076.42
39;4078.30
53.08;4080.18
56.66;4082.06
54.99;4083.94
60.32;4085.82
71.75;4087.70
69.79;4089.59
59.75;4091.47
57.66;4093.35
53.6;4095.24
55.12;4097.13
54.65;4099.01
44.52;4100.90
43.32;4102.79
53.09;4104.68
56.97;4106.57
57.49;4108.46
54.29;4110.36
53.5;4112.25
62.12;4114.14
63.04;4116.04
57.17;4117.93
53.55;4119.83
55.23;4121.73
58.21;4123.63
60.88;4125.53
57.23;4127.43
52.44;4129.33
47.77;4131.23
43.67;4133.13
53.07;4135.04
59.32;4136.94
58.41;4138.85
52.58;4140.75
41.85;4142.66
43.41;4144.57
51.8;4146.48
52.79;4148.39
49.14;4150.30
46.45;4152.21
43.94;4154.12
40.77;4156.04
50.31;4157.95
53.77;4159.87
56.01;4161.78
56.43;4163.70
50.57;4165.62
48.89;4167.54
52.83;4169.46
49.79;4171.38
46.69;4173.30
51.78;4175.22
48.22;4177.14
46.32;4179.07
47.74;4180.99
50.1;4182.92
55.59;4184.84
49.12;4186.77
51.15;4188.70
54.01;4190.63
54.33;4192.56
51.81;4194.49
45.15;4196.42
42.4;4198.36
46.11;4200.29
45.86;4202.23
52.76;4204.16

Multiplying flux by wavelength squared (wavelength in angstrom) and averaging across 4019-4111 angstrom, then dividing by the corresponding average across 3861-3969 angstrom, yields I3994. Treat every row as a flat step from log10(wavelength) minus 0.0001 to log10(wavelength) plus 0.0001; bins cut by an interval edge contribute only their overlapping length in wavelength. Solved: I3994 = 1.91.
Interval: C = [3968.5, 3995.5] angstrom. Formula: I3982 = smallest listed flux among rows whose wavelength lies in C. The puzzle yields 14.69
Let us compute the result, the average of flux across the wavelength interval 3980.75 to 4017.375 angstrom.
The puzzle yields 53.2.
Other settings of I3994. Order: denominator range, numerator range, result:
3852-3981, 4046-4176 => 1.97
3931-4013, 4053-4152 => 1.46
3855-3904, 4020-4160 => 2.20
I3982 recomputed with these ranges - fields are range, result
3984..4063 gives 39.18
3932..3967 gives 8.605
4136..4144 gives 41.85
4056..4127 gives 39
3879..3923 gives 17.41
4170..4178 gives 46.69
